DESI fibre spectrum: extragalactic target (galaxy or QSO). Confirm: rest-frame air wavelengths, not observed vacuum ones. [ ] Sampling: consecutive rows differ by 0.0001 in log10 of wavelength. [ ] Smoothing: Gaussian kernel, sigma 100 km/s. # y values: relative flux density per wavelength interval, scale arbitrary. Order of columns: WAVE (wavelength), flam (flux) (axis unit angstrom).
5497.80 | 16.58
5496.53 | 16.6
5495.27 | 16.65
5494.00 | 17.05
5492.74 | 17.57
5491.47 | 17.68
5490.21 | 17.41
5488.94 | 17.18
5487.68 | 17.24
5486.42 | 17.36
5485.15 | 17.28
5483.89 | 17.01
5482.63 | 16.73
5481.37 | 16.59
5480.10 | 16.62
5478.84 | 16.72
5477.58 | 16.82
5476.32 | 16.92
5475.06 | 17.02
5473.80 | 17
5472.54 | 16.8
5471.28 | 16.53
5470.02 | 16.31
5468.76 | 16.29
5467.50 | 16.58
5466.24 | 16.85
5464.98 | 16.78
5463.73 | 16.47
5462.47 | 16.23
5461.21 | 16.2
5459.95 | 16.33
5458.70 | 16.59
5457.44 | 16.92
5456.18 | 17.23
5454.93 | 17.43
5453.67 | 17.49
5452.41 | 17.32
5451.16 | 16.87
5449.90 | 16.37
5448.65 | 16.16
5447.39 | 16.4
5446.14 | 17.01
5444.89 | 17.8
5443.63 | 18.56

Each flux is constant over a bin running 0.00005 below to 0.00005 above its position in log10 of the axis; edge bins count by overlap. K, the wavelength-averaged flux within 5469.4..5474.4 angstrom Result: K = 16.7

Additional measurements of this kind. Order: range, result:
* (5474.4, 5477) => 17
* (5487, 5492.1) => 17.4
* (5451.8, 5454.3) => 17.4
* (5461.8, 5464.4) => 16.4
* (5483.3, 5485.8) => 17.1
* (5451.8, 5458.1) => 17.2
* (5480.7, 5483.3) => 16.6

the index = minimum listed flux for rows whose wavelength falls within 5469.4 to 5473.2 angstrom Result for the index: 16.31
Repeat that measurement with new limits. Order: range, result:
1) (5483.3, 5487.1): 17.01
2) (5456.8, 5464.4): 16.2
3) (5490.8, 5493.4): 17.57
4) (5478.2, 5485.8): 16.59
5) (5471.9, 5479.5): 16.72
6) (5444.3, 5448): 16.4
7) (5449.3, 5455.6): 16.37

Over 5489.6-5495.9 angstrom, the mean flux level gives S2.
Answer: 17.3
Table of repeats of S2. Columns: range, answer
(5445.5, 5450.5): 16.5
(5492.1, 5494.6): 17.3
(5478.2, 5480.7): 16.7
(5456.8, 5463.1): 16.4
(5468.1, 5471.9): 16.4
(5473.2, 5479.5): 16.9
